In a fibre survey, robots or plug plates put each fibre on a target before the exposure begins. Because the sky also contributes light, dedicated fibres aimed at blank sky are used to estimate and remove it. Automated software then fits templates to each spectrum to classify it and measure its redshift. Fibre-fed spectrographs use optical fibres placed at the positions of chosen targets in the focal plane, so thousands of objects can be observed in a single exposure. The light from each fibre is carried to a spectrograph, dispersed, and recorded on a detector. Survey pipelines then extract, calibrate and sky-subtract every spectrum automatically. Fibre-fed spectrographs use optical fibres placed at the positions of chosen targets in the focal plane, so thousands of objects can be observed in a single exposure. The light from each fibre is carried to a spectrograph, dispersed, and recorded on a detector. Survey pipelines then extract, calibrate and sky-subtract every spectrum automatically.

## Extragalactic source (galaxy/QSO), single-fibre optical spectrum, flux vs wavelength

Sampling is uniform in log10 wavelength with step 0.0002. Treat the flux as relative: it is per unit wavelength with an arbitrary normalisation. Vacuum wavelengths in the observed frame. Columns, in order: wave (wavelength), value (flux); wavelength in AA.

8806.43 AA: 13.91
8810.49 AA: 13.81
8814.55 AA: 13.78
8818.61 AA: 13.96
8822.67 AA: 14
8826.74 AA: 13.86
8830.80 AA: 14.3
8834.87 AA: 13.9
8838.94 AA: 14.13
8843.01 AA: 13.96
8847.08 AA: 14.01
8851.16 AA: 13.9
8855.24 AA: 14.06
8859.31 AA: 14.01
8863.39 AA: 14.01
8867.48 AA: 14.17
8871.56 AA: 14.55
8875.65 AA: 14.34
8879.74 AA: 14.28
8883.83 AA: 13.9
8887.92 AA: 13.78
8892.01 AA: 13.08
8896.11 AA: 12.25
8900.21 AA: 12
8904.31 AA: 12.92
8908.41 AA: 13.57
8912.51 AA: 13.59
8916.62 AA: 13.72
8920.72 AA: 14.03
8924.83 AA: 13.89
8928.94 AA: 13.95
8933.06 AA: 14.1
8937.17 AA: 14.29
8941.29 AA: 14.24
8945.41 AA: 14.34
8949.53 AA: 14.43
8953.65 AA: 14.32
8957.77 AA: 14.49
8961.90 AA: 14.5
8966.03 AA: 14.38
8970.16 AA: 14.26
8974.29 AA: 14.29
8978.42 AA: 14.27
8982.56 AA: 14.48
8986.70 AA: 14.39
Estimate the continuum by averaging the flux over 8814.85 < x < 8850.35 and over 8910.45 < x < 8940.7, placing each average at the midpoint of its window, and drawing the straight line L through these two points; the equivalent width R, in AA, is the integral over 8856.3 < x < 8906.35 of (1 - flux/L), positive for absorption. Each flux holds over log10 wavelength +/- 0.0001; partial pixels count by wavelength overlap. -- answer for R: 1.29 AA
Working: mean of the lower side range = 14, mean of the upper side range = 14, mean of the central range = 13.6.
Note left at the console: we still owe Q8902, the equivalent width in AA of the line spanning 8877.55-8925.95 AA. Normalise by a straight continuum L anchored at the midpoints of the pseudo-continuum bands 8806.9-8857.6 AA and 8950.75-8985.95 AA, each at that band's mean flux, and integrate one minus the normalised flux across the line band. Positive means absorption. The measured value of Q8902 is 2.6 AA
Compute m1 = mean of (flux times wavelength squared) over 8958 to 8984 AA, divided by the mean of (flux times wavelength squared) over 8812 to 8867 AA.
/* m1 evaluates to 1.1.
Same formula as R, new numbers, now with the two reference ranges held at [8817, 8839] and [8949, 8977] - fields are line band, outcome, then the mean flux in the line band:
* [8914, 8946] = 0.5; 14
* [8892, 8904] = 1.5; 12.4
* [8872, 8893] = 0.3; 14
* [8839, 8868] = 0.1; 14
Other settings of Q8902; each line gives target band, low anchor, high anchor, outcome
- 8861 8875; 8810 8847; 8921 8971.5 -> -0.2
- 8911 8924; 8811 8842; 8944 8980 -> 0.4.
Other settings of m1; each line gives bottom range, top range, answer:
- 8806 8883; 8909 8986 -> 1.03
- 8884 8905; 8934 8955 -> 1.12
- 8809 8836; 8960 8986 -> 1.07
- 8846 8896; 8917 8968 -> 1.04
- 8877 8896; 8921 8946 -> 1.05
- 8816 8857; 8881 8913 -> 0.95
